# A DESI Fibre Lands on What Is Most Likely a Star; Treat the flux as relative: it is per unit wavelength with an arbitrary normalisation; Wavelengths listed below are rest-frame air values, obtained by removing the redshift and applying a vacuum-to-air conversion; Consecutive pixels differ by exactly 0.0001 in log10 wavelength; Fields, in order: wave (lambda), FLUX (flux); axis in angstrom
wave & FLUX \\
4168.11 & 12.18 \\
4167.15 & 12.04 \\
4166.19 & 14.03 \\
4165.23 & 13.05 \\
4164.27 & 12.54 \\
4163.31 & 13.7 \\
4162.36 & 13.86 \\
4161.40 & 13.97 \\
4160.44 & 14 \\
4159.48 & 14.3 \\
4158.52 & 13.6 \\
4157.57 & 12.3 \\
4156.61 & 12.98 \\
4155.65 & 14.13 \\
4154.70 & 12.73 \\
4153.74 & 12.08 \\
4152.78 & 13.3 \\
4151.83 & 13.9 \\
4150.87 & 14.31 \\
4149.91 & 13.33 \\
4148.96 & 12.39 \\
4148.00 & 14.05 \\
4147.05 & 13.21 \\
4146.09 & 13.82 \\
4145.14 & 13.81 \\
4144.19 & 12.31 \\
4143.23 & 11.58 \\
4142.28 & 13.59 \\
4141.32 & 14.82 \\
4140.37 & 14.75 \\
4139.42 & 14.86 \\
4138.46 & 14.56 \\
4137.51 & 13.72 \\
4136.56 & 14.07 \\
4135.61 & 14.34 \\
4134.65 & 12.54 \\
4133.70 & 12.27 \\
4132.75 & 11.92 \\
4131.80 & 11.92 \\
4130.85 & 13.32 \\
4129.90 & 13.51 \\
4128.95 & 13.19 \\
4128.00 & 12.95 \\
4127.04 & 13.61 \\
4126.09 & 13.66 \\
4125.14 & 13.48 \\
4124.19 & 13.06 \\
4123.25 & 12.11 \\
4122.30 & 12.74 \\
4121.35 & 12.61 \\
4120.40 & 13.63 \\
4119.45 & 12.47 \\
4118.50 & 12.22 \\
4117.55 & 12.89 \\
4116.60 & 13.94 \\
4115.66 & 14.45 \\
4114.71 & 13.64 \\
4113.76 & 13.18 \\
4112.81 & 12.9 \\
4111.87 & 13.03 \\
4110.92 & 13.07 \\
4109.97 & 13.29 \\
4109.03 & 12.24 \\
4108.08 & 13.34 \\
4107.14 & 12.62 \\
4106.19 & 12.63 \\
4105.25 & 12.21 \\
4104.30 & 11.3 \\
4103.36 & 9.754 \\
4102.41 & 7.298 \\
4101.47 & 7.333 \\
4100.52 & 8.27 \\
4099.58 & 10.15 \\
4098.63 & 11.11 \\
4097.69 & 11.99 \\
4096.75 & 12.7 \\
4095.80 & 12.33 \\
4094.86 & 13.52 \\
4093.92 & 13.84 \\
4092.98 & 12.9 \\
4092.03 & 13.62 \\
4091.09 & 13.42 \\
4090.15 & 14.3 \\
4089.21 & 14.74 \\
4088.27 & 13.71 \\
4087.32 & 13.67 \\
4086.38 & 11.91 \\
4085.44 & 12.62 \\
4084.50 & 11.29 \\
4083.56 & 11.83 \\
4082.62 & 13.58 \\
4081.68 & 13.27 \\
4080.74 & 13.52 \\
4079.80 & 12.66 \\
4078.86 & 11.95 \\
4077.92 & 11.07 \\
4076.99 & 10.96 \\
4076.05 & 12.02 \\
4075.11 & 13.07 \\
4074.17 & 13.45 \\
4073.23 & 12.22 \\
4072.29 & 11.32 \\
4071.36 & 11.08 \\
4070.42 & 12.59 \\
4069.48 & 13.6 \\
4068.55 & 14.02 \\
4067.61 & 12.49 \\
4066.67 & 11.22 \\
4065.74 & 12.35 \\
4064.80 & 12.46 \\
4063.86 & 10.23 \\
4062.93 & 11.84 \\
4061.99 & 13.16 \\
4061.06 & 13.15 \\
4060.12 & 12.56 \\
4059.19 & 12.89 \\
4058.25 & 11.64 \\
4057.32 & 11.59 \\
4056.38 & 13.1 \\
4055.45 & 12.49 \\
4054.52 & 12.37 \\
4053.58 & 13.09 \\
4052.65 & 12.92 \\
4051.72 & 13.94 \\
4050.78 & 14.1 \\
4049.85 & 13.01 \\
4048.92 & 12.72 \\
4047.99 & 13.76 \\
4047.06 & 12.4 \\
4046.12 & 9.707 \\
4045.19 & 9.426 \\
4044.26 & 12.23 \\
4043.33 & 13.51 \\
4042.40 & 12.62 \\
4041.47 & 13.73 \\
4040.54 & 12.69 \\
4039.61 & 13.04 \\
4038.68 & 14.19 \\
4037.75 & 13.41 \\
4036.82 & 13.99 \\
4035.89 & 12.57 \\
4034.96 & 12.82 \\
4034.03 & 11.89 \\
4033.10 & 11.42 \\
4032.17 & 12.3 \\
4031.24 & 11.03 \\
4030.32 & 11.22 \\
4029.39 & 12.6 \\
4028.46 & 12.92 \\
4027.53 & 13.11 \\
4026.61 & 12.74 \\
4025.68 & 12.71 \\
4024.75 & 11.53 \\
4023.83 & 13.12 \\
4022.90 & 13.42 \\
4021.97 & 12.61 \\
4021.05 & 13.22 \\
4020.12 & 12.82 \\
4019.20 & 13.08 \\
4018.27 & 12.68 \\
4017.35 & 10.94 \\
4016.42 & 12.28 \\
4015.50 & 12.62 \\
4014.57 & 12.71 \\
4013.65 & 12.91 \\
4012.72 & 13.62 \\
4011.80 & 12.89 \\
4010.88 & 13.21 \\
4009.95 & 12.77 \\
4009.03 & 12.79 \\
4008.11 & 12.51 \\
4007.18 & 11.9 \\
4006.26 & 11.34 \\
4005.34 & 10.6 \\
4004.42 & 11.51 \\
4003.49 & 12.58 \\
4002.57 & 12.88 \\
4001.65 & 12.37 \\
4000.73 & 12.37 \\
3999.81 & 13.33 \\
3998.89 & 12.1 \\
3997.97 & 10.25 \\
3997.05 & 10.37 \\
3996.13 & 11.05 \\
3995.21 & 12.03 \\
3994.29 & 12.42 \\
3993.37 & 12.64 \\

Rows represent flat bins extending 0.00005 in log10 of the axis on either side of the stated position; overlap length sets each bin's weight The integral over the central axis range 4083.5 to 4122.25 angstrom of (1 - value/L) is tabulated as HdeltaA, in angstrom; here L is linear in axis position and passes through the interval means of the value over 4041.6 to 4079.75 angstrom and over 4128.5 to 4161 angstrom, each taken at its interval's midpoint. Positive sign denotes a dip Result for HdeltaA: 1.5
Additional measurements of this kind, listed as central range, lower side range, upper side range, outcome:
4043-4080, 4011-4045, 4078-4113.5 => 0.4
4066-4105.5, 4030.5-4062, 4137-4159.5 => 2.5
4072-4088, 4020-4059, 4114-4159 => 0.6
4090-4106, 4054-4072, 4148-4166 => 1.6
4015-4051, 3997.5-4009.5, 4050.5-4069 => -0.7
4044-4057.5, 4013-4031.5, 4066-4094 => 0.2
